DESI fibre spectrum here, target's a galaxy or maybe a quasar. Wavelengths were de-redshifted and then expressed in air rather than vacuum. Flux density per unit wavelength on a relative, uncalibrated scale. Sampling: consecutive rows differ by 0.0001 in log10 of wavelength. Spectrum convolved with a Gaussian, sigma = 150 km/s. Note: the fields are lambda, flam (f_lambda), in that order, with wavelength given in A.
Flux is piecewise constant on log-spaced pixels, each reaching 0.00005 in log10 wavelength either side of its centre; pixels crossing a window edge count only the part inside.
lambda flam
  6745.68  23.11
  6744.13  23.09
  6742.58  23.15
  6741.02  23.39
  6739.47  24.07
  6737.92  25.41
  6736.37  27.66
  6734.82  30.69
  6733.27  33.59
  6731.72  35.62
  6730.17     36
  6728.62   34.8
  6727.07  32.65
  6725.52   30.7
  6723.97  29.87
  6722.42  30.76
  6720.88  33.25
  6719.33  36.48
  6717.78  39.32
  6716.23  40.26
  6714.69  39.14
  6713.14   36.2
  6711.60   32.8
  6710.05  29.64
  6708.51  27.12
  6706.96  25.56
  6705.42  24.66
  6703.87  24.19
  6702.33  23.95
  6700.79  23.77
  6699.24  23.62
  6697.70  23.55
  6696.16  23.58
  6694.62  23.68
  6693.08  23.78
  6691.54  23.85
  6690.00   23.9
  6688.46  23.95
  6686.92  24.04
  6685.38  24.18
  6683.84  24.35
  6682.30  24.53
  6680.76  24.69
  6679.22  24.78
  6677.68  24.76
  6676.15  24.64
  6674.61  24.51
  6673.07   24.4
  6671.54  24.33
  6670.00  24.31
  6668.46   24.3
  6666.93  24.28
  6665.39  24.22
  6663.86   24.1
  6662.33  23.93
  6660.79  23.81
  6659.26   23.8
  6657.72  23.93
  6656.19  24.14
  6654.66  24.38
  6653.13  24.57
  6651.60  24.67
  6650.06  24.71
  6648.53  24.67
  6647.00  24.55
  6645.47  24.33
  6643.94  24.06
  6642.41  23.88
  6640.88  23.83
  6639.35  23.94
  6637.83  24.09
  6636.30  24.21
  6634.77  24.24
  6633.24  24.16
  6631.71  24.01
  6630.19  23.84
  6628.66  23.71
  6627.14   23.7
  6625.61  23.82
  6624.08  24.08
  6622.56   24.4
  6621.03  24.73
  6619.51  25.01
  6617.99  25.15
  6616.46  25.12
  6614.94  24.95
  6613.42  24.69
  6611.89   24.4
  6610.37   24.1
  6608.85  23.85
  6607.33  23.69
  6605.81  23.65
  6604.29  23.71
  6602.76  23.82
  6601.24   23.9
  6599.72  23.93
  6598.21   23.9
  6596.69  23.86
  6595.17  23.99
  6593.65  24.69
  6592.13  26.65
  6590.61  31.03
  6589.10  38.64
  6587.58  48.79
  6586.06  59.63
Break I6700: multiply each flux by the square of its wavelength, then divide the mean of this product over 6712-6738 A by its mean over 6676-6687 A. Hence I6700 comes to 1.40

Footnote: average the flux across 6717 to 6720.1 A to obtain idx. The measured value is 37.8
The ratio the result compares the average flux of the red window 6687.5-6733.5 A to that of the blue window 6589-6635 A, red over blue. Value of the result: 1.2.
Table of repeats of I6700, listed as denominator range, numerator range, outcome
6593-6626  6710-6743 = 1.37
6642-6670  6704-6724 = 1.37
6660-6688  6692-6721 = 1.21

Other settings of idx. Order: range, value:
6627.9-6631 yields 23.8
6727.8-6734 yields 35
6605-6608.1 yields 23.7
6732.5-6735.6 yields 32.1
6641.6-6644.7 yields 24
